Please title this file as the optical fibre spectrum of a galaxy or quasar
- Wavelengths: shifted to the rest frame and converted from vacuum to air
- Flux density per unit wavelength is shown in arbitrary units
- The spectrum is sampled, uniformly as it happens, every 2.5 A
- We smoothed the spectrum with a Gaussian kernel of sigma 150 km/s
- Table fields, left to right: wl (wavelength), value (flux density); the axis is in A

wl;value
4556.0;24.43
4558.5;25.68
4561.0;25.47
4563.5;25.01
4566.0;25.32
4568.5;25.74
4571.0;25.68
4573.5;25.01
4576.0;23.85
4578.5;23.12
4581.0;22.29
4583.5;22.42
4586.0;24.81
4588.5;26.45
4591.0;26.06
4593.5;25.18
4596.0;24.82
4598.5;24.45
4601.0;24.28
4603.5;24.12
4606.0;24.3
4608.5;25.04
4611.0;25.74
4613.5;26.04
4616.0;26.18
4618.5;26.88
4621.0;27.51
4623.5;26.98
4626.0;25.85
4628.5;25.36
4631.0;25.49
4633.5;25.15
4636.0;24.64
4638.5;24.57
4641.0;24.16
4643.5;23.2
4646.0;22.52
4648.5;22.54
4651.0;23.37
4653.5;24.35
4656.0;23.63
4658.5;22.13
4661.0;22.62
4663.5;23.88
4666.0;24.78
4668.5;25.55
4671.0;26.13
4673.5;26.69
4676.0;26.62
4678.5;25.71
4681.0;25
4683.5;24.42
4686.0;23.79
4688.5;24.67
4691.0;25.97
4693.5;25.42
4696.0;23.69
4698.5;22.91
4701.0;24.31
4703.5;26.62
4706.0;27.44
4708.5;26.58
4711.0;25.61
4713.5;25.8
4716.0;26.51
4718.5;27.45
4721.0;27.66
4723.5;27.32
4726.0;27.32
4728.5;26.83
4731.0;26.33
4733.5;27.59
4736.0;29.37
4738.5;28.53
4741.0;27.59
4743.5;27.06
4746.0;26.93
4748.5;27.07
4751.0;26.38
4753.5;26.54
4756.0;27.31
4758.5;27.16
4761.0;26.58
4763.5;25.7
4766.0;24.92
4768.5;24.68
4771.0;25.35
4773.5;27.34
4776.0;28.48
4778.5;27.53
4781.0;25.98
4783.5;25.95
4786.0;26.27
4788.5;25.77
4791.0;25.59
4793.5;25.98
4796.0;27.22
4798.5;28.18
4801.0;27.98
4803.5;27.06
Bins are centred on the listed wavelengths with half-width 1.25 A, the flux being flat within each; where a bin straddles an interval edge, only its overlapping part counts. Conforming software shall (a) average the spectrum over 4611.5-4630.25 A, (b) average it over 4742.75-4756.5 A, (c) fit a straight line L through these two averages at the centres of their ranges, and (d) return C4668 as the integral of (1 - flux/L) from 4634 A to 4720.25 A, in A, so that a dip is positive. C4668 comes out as 5.7 A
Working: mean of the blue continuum 26.3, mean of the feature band 24.8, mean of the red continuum 26.9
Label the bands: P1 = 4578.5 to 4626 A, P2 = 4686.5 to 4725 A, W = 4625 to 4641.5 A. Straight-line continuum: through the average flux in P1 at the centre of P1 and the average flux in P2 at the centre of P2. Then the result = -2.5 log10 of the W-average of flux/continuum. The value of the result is 0.01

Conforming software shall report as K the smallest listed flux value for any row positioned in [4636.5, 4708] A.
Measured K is 22.13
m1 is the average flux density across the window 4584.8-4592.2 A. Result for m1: 25.8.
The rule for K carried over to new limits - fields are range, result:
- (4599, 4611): 24.12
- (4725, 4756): 26.33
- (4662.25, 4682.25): 23.88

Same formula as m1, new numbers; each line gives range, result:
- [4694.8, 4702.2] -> 23.6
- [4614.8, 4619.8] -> 26.5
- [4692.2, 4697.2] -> 24.6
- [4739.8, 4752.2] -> 27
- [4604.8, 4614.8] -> 25.3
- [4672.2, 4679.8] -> 26.3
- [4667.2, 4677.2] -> 26.2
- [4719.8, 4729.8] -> 27.3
